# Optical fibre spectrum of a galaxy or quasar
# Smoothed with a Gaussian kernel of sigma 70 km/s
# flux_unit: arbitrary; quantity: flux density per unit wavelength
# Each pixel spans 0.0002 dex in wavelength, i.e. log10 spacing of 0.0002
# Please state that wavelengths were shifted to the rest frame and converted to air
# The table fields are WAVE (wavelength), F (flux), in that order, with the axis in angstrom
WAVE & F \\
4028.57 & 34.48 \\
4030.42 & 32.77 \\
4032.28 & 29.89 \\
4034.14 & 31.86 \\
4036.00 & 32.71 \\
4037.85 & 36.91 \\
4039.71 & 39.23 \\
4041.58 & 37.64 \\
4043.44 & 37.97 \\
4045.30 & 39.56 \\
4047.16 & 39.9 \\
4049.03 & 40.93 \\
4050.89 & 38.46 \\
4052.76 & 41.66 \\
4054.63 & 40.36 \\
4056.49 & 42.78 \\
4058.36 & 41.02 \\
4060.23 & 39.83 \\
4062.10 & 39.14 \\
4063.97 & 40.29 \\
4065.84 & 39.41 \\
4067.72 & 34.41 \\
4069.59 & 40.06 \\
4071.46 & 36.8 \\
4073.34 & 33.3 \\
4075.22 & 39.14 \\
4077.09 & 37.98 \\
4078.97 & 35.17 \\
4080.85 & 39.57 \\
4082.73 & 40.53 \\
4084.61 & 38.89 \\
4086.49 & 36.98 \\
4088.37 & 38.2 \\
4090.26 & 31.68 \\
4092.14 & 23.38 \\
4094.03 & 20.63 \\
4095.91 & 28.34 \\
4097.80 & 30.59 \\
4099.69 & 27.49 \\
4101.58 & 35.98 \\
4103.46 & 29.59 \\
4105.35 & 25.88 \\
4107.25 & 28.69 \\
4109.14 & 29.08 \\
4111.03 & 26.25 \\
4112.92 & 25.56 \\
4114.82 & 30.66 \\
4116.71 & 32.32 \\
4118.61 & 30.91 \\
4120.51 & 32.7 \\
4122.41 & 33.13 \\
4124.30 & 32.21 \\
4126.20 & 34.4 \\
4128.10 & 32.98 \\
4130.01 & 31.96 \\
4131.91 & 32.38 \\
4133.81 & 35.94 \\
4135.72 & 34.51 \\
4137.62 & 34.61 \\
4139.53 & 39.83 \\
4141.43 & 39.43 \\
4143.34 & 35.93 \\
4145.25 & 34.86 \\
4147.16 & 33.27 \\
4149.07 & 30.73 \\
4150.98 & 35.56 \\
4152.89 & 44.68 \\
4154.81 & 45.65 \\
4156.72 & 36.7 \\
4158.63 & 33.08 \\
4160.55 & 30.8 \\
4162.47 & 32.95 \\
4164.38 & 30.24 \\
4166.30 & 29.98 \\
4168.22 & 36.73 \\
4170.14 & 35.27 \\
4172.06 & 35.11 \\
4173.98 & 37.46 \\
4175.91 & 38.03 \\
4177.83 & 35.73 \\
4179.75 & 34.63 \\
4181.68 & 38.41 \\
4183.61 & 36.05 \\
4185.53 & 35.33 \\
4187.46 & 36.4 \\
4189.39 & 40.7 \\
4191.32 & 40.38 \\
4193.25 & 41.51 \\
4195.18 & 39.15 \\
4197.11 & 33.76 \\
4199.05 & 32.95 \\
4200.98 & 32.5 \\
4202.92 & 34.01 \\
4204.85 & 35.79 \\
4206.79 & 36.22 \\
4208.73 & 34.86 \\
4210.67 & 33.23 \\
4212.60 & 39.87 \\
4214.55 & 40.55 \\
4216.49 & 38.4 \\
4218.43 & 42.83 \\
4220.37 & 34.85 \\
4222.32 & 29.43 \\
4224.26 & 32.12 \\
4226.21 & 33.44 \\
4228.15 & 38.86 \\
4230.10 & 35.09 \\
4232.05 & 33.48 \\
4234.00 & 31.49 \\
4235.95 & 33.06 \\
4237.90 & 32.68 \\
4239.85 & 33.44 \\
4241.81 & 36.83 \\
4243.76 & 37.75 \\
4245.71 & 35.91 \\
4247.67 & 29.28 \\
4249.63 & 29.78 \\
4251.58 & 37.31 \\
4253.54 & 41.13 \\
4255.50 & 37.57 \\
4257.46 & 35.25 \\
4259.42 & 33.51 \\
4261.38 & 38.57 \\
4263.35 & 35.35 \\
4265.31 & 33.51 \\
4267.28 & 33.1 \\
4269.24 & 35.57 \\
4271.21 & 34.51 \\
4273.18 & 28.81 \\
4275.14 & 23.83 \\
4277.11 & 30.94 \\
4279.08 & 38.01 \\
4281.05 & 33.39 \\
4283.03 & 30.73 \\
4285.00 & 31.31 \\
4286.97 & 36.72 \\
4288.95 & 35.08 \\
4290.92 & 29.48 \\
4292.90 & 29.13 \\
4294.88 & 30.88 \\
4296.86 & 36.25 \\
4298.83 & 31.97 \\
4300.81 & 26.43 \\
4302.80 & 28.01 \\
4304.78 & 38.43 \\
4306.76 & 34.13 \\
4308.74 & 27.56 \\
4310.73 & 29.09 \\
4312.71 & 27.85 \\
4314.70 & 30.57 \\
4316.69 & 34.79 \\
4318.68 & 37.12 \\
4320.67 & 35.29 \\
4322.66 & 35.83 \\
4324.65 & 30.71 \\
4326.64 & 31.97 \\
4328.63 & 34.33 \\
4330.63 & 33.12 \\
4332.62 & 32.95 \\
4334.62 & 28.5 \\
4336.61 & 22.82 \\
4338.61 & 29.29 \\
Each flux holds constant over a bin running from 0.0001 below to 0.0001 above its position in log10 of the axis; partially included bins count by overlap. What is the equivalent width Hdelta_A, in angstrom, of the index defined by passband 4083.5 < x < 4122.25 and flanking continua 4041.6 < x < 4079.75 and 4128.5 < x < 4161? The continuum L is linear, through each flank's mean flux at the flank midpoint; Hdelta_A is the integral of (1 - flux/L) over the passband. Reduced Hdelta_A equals 7.4 angstrom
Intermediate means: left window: 38.9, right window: 35.9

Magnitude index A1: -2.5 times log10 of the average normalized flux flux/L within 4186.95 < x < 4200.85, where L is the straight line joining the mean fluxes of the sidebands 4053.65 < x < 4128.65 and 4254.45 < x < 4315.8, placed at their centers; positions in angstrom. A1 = -0.14 mag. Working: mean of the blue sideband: 33.9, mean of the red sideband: 32.4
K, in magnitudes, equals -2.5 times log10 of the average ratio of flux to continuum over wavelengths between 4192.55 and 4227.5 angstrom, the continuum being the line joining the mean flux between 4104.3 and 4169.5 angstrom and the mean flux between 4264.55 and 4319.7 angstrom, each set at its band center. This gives -0.10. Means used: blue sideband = 33.4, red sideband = 32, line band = 35.8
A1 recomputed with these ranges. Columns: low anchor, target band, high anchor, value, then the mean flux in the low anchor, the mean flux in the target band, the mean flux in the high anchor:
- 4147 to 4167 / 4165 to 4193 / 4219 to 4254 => -0.05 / 35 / 36.5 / 34.2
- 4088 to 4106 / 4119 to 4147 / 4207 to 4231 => -0.11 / 28.9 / 34.5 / 36.1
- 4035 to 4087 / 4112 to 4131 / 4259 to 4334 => 0.17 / 38.6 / 31.7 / 32.6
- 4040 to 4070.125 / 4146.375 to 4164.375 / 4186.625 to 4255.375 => 0.05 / 39.6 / 35.7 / 35.7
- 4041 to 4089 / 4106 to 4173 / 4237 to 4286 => 0.10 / 38.9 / 33.7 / 33.9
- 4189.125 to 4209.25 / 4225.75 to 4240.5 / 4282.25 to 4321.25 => 0.03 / 36.4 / 34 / 32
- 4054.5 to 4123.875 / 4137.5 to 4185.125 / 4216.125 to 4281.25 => -0.05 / 33.9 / 35.8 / 34.4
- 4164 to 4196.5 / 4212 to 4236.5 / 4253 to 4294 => -0.01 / 36.6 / 35.6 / 33.5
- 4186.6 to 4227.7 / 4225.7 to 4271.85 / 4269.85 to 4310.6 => -0.03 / 36.4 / 34.9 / 31.8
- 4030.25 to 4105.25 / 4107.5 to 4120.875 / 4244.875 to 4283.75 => 0.20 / 35.9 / 29.5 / 33.8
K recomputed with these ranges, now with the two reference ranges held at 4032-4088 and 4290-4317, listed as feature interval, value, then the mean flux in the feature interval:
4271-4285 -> 0.014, 31.3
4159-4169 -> 0.097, 32.1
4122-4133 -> 0.103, 32.9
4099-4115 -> 0.268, 28.7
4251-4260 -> -0.147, 37.1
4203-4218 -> -0.102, 37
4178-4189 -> -0.057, 36.4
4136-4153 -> -0.012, 36.1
